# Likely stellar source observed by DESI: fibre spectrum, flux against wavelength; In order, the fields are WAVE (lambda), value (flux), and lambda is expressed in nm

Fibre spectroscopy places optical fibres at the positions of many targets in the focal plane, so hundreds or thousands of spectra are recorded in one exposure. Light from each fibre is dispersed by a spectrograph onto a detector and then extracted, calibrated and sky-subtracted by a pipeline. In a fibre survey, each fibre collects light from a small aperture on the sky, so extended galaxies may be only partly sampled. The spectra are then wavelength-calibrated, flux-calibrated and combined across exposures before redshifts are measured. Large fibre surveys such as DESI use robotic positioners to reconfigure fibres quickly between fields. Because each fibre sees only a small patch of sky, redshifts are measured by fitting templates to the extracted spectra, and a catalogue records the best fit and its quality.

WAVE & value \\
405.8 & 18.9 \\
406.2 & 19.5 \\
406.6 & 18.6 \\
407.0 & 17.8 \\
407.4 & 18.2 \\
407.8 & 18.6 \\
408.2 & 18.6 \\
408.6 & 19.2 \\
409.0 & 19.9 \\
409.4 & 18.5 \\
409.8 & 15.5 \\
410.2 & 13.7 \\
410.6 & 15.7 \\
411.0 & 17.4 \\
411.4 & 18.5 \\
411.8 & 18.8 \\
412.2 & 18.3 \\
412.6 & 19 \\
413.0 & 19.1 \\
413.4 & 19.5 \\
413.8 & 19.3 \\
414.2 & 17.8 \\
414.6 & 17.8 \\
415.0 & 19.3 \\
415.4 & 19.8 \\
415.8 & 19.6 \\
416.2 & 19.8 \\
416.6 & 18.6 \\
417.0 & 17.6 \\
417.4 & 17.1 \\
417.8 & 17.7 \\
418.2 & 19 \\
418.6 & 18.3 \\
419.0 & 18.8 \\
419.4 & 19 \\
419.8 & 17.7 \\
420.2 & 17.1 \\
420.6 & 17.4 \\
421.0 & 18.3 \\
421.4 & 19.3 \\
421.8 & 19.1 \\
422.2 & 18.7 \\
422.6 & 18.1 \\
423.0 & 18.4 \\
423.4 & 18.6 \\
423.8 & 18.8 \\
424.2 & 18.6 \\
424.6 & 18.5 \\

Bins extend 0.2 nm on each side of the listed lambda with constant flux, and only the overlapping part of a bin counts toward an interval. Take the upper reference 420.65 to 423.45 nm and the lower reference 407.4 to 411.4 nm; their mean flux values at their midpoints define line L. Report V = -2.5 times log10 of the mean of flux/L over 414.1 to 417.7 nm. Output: -0.03 mag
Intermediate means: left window 17.5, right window 18.6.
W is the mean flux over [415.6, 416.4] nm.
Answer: 19.7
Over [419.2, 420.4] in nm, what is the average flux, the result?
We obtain 17.9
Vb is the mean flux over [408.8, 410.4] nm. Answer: 16.9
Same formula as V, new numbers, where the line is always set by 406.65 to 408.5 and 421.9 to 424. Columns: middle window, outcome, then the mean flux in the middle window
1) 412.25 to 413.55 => -0.04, 19.1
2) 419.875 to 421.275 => 0.05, 17.7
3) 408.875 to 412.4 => 0.07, 17.3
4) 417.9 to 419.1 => -0.01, 18.6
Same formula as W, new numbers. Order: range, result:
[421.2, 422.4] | 19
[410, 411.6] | 16.3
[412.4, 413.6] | 19.2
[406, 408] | 18.5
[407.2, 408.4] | 18.5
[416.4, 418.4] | 18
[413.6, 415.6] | 18.8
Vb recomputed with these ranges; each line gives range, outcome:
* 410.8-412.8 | 18.4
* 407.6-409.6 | 19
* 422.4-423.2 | 18.3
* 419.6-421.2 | 17.6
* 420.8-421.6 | 18.8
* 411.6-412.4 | 18.6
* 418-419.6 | 18.8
